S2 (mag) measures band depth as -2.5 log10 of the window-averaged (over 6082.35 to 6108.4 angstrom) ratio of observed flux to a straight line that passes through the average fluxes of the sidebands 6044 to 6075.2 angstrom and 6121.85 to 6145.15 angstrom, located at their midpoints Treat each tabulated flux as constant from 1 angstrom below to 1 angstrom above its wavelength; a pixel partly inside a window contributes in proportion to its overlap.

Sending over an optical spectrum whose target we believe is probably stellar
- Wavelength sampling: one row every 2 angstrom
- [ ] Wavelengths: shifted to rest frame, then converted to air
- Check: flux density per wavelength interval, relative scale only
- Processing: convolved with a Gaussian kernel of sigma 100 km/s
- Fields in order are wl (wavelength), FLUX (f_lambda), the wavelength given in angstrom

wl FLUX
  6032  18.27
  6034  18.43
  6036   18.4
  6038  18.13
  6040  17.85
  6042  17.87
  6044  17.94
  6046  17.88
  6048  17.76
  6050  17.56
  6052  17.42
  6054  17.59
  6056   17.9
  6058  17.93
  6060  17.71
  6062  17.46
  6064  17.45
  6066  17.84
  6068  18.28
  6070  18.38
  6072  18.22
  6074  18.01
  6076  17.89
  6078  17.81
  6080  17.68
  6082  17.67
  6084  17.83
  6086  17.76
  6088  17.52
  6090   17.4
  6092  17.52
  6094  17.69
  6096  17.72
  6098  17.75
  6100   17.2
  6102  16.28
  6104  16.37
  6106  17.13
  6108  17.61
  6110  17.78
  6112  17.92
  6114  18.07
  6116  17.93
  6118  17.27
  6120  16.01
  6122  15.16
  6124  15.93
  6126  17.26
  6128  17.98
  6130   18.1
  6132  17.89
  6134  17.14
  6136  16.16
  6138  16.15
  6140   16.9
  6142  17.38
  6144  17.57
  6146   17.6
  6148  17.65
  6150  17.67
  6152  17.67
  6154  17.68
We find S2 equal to 0.005 mag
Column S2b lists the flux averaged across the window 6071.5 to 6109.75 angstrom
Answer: 17.5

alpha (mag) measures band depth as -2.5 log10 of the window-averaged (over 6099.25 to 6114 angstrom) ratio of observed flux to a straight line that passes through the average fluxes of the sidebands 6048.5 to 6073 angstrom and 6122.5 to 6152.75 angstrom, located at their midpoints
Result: 0.01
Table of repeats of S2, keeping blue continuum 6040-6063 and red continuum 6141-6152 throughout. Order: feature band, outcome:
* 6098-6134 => 0.03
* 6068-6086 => -0.02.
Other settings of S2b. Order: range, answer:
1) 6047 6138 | 17.5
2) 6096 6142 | 17.1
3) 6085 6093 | 17.6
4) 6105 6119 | 17.7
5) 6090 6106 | 17.2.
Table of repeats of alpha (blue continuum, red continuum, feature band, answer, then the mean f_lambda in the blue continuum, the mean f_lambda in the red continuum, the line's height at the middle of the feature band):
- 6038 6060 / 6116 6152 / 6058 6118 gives -0.01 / 17.8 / 17.1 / 17.5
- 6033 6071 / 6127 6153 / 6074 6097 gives 0.00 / 17.9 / 17.4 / 17.7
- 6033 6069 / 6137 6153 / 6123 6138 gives 0.02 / 17.9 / 17.3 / 17.4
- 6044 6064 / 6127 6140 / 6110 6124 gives 0.02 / 17.7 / 17.2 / 17.3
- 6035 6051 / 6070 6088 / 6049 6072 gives 0.01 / 17.9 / 17.9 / 17.9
